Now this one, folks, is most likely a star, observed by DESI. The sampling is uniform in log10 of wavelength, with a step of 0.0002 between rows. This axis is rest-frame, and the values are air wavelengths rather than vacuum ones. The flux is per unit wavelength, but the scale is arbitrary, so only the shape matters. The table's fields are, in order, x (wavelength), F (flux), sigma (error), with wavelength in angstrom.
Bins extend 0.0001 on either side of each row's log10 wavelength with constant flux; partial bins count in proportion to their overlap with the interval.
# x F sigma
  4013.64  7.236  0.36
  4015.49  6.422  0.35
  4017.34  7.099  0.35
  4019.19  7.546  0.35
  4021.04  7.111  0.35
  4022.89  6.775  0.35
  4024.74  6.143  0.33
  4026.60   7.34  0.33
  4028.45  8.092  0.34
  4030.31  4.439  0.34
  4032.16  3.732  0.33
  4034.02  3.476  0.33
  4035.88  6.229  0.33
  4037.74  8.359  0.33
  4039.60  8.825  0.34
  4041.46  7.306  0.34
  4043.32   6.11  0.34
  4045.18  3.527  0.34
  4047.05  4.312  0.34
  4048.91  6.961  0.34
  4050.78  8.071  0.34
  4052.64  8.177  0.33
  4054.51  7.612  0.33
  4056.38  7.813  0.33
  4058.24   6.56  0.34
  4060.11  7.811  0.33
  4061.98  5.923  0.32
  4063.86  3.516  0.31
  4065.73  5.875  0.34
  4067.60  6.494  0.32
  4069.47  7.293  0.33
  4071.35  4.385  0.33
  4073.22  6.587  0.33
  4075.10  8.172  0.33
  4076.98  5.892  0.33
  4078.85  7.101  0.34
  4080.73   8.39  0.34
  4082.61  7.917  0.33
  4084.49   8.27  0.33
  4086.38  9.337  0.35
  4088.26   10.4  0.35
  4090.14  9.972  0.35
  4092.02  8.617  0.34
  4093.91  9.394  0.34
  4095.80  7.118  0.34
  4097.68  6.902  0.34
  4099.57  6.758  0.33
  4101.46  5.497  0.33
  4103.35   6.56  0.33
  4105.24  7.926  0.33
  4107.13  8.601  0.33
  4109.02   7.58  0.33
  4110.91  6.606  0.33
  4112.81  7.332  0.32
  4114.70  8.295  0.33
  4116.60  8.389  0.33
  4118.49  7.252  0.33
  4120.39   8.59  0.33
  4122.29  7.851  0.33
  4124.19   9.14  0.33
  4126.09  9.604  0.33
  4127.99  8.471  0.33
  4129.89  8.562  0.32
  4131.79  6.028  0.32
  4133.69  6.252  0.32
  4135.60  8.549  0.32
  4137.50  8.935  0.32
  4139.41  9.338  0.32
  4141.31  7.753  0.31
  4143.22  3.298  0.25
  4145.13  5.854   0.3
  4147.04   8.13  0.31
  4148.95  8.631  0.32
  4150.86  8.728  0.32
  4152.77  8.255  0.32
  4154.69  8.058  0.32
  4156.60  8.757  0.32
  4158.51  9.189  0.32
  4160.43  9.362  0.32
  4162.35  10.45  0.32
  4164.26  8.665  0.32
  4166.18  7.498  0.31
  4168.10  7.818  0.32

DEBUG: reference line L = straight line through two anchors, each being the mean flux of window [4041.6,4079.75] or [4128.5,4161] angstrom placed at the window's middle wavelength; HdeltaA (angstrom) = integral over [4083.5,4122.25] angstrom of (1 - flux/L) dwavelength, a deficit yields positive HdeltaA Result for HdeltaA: -4.5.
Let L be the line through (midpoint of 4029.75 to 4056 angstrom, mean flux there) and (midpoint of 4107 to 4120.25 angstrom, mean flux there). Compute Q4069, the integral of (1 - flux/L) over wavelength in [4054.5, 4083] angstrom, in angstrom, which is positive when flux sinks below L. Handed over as 0.64 angstrom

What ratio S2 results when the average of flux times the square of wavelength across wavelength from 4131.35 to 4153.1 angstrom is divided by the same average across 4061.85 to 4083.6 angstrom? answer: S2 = 1.2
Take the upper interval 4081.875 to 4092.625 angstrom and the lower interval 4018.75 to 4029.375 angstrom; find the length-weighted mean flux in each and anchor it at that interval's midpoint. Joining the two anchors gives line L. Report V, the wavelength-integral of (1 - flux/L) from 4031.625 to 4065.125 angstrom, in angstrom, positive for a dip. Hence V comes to 6.5 angstrom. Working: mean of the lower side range 7.15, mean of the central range 6.38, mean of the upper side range 9.12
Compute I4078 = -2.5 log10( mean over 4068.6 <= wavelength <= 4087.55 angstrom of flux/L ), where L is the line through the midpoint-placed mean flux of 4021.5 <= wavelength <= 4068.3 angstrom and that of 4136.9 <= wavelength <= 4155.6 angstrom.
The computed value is -0.09 mag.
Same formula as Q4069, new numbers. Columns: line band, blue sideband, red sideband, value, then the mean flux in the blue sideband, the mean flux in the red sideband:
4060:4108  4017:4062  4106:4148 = -0.8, 6.62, 7.75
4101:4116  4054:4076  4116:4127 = 1.2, 6.48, 8.47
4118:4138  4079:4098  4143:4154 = -0.7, 8.62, 7.43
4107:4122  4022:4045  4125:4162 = -0.4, 6.31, 8.03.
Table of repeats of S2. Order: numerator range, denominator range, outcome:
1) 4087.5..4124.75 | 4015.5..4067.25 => 1.26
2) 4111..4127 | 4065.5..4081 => 1.26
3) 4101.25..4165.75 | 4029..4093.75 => 1.20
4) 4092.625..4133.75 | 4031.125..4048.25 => 1.38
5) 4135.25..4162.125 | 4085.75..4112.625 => 1.05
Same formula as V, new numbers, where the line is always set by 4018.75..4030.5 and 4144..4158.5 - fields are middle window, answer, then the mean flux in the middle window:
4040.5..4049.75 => 1.88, 5.64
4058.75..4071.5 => 2.20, 6.01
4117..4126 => -0.64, 8.35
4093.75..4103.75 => 0.93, 6.88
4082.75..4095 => -2.81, 9.21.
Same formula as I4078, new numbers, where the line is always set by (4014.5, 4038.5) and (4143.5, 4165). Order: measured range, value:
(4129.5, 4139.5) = 0.039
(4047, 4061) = -0.085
